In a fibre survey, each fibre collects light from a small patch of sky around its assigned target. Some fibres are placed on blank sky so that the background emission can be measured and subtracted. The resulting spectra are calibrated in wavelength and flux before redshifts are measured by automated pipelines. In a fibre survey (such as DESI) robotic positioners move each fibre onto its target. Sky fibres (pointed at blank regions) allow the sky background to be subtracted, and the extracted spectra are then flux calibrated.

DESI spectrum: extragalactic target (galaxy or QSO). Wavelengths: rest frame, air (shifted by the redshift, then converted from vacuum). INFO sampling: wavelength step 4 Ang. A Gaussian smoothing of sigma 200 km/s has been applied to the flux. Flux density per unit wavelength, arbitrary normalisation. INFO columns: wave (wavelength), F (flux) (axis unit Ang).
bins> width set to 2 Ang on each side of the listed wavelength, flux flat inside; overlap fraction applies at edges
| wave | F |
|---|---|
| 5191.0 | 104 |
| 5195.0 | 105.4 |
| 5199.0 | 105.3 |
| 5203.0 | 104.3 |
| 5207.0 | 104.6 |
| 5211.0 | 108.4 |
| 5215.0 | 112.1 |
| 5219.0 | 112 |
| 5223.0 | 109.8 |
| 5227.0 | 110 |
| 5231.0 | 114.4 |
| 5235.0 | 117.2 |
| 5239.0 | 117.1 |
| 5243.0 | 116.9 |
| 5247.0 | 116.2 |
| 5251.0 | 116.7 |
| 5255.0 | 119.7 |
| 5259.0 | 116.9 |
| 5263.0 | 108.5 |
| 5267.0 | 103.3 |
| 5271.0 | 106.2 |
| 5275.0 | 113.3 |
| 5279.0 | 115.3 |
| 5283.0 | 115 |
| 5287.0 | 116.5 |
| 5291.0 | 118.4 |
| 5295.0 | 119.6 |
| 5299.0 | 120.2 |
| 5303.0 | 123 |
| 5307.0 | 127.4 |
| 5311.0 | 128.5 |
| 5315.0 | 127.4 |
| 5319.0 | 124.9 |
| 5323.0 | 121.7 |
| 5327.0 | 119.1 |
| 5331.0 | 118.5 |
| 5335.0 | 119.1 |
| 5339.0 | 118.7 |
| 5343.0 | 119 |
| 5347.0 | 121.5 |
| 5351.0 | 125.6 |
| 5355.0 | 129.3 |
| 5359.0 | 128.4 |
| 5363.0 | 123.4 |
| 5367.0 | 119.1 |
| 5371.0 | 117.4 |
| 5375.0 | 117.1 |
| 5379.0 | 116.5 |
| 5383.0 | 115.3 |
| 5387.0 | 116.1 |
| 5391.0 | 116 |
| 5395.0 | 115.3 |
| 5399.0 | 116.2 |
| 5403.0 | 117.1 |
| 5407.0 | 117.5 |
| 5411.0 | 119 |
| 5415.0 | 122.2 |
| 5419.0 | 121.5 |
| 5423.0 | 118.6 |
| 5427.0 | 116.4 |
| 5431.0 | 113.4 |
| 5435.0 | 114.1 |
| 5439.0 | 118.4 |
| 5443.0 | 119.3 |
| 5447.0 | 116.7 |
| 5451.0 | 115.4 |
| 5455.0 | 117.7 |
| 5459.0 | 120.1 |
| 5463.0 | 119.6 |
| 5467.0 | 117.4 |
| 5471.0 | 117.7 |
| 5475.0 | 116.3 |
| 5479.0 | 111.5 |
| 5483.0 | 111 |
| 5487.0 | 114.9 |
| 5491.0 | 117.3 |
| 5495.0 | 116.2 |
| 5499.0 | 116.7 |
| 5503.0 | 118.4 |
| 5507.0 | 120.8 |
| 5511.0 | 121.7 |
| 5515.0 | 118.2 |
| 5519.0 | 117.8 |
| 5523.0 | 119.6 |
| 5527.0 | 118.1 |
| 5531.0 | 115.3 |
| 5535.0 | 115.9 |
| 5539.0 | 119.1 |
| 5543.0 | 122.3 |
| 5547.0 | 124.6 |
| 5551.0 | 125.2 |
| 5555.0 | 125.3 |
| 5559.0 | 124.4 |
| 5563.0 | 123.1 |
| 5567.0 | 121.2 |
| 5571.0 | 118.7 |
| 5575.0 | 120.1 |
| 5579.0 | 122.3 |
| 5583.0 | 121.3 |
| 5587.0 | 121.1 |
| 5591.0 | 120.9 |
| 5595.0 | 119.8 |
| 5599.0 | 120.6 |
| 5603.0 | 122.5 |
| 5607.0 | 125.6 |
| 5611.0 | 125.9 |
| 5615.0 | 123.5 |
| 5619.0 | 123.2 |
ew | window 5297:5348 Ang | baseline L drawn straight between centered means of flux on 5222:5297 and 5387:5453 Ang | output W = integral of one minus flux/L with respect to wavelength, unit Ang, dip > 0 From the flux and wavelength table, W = -3.0 Ang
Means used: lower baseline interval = 114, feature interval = 122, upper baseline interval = 117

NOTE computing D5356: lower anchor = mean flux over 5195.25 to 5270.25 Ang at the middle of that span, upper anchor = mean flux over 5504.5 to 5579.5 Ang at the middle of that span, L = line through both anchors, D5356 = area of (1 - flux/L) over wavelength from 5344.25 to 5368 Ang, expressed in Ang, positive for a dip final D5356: -1.9 Ang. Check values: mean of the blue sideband 112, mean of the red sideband 121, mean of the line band 125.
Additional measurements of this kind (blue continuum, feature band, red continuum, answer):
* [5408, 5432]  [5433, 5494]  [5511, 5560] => 1.5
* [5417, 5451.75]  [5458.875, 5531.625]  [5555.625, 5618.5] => 1.2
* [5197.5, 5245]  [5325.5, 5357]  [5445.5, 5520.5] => -2.1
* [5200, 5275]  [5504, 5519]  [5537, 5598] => 0.1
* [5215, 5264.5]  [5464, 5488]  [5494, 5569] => 0.8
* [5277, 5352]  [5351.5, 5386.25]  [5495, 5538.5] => -0.2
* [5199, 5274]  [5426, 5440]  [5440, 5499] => 0.1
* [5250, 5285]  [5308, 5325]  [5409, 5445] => -1.7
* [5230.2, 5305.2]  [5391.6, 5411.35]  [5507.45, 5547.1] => 0.1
